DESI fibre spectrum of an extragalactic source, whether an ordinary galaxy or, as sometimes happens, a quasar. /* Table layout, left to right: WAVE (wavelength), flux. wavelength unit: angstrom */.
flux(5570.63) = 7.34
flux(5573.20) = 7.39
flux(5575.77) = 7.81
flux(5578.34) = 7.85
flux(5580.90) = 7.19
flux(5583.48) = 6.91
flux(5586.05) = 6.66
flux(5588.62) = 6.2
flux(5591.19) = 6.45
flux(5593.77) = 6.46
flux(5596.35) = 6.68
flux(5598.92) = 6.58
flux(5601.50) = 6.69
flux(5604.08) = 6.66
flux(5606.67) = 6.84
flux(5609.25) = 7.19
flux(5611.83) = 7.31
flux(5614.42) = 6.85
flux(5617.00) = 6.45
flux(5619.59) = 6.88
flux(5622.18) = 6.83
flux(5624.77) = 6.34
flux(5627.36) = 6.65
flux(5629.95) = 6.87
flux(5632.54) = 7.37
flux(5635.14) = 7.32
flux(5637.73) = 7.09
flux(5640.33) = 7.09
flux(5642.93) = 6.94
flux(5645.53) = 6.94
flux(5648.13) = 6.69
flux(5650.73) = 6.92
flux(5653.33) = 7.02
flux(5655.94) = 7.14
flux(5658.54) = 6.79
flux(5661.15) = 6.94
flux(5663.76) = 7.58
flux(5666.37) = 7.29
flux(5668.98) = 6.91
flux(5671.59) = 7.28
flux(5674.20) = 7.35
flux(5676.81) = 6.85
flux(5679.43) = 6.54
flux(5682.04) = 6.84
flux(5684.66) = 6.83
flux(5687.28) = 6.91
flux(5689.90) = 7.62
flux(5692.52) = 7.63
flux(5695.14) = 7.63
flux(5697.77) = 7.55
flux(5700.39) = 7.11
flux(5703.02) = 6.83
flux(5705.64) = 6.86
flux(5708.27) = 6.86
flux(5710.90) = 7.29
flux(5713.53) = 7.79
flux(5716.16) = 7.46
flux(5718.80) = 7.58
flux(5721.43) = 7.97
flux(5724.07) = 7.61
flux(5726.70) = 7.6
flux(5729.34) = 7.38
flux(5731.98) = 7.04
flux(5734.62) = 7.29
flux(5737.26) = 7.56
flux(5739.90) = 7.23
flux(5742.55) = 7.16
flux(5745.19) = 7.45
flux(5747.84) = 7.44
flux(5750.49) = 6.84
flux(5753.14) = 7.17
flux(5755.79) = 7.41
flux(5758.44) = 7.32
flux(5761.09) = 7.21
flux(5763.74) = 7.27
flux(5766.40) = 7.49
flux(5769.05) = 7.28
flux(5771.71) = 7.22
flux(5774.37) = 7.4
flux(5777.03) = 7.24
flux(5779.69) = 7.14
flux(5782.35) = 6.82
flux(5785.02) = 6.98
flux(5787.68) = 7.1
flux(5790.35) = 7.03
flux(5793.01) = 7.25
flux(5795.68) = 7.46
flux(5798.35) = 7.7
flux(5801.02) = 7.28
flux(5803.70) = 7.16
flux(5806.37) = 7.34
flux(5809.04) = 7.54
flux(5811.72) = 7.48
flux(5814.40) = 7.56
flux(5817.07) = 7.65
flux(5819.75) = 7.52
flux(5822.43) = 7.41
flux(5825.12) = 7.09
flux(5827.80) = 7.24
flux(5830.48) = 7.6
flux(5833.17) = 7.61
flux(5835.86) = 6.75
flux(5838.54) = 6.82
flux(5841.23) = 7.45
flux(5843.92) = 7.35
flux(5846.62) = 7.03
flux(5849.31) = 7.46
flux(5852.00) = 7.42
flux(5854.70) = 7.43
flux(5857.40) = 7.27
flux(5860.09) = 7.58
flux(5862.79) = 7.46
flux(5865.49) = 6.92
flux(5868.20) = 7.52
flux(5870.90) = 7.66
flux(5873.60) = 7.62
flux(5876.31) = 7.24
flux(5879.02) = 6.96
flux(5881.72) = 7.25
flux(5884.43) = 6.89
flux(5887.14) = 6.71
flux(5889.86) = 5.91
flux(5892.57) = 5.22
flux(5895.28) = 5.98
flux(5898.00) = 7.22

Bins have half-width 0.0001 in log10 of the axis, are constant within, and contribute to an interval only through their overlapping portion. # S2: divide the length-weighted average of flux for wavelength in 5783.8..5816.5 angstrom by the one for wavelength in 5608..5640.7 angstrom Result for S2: 1.1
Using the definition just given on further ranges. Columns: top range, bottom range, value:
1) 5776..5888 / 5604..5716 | 1.03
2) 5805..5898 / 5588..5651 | 1.05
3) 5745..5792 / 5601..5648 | 1.04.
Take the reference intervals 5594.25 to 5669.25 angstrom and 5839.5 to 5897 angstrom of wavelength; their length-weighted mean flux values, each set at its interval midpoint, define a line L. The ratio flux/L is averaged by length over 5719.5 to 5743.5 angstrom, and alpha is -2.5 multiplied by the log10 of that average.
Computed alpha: -0.069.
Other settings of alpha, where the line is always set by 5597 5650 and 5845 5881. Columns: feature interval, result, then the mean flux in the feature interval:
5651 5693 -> -0.02 mag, 7.08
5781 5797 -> 0.01 mag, 7.11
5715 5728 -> -0.08 mag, 7.65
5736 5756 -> -0.02 mag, 7.27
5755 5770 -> -0.03 mag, 7.33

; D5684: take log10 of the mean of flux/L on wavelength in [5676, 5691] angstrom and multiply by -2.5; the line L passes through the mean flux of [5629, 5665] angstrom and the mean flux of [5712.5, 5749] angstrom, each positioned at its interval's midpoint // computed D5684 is 0.05 mag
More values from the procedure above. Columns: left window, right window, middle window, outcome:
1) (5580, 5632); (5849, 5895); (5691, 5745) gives -0.08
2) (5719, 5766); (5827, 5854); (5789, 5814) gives -0.01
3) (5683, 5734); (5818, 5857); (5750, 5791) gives 0.02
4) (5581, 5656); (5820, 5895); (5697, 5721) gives -0.05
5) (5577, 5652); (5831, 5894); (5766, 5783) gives -0.03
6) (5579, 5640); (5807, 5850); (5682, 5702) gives -0.04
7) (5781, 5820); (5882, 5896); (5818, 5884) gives -0.10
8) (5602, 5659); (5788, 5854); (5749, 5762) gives 0.00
